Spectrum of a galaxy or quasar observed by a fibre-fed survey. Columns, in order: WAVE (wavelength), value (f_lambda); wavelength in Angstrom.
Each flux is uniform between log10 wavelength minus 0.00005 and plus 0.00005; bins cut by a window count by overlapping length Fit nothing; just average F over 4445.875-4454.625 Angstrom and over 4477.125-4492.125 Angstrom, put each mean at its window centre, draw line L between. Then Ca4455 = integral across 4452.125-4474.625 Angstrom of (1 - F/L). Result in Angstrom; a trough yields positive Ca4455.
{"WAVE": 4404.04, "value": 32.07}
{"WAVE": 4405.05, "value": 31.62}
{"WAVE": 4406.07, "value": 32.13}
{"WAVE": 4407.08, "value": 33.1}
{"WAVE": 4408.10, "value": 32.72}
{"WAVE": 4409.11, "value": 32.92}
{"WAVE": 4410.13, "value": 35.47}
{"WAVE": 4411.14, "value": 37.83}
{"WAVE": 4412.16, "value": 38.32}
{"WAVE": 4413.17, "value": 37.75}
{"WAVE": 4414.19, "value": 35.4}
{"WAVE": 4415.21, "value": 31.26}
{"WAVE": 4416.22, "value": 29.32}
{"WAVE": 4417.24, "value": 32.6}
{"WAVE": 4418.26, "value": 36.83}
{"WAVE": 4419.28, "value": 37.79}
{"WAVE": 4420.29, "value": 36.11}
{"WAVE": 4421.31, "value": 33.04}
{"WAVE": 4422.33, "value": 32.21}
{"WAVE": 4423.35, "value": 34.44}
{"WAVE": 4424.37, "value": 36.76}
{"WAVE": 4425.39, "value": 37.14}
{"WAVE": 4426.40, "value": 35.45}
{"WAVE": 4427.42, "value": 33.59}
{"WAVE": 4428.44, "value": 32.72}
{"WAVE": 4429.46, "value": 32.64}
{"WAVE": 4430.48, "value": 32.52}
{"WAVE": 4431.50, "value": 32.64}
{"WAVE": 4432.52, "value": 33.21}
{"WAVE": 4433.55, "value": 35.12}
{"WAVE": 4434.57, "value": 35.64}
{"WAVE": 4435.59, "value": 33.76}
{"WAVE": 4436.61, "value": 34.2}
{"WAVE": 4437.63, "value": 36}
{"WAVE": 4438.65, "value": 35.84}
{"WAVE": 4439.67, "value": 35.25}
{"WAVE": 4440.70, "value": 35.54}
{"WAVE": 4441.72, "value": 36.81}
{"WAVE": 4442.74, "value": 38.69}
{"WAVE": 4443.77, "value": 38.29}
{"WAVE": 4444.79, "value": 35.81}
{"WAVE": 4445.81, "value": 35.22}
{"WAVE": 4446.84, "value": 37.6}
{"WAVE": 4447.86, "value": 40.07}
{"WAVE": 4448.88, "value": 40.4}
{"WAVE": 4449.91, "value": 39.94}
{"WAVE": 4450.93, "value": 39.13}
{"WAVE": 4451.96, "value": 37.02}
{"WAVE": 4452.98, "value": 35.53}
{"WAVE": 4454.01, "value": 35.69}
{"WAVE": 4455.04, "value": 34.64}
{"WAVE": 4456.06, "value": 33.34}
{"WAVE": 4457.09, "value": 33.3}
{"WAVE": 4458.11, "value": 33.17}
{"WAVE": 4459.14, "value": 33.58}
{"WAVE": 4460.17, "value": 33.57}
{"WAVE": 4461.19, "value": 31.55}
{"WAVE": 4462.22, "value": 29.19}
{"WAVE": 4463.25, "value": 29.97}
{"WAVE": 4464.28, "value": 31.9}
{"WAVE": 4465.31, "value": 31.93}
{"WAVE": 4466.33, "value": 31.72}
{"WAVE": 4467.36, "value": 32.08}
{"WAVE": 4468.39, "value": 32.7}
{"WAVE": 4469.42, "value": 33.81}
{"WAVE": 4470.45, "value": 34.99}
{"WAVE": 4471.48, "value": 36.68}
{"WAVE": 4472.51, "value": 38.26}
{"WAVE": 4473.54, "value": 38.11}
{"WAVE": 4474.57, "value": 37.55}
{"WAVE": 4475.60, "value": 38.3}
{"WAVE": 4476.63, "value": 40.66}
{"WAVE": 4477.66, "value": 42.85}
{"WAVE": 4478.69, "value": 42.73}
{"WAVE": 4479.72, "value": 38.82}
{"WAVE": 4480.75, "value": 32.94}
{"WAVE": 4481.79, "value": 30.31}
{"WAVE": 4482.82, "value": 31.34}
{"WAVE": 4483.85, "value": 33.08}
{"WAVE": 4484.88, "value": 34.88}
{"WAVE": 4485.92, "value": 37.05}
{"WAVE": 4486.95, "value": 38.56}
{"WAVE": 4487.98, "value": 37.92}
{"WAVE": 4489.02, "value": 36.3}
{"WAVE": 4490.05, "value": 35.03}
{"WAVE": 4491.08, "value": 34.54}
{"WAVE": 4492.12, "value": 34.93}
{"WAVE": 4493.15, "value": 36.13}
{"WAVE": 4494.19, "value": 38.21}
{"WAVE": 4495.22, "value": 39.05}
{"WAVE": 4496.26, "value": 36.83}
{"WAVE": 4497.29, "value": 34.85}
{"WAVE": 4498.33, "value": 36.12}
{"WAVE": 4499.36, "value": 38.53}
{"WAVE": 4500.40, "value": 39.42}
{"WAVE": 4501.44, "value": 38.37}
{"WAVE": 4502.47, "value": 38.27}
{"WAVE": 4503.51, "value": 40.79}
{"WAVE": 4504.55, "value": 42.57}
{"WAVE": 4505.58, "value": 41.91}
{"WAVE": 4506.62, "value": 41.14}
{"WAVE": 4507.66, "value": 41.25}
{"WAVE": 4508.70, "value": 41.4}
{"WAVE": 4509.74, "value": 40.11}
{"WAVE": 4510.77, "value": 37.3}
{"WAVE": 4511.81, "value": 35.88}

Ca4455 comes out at 2.1 Angstrom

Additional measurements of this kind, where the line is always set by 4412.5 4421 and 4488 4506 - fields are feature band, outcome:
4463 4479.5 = 0.33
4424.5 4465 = 0.82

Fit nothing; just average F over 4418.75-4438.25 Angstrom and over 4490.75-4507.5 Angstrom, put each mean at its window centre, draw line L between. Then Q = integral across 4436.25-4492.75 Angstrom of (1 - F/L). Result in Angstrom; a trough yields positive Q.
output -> 1.23 Angstrom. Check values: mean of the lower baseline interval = 34.5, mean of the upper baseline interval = 38.3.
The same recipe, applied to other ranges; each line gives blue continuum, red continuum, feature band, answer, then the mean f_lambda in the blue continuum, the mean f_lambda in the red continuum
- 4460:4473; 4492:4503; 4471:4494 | -1.0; 32.9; 37.4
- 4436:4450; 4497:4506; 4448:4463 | 1.0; 37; 39.1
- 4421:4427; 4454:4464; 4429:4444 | -0.4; 34.9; 32.6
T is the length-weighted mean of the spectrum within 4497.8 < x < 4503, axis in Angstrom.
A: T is 38.1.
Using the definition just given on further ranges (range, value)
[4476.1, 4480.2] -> 41.3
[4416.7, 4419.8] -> 35.7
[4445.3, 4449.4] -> 38.3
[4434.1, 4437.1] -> 34.6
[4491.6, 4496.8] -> 37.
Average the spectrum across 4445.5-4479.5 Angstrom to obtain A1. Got 35.7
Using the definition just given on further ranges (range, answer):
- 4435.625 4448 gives 36.4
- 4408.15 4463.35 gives 35.1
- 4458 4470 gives 32.1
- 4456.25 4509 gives 36.2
